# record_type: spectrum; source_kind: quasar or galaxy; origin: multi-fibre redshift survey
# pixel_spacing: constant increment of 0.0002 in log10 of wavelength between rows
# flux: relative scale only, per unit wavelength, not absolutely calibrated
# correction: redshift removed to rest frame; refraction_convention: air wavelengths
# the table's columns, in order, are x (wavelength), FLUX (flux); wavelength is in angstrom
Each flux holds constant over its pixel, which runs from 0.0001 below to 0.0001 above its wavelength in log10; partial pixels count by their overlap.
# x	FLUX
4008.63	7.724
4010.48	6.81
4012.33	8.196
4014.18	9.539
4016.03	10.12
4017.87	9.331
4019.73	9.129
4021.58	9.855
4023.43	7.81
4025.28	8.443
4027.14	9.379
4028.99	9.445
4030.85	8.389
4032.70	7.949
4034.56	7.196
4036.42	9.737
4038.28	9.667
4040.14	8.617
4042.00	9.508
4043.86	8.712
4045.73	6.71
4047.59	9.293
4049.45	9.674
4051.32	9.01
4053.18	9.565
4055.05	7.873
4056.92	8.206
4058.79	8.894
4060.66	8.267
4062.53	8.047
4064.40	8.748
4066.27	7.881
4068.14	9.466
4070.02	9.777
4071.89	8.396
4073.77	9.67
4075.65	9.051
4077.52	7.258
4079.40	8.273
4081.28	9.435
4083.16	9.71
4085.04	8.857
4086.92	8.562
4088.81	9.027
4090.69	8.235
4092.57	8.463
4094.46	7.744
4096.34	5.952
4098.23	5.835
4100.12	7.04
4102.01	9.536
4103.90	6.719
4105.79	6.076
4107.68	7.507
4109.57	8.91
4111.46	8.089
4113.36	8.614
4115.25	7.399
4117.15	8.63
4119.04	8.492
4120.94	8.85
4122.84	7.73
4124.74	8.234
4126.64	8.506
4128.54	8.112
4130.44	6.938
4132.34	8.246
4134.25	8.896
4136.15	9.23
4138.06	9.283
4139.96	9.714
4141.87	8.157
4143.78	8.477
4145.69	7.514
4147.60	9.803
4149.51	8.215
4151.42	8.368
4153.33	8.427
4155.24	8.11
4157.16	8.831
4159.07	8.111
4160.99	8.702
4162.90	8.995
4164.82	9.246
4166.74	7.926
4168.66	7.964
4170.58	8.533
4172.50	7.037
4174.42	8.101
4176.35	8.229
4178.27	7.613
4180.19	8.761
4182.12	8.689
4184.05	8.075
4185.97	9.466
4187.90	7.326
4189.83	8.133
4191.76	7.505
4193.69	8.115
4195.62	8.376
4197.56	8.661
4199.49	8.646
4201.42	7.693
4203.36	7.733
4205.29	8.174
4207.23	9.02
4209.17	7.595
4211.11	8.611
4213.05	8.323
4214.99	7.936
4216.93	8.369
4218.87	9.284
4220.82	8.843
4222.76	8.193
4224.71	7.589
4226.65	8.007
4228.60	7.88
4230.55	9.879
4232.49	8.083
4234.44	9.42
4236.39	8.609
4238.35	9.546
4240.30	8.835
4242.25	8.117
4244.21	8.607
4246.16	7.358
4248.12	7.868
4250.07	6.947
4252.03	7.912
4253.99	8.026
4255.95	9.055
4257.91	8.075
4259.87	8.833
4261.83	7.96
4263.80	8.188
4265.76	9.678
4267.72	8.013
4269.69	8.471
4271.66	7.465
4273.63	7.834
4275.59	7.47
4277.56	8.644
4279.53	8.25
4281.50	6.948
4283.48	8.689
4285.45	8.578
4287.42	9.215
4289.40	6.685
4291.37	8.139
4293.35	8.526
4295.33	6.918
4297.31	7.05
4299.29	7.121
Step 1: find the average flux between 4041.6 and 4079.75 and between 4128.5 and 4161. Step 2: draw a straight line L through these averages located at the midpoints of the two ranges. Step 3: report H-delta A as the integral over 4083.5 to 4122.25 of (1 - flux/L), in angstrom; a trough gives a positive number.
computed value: 2.89 angstrom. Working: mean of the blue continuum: 8.67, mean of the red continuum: 8.51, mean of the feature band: 7.95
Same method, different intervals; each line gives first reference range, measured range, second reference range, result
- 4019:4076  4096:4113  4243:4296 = 2.40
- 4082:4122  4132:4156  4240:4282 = -1.85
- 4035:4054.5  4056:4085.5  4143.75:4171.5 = 0.40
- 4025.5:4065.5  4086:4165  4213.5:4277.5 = 3.06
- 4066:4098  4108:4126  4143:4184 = 0.32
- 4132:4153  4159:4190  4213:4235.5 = 1.20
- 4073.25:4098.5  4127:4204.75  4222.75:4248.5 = 0.42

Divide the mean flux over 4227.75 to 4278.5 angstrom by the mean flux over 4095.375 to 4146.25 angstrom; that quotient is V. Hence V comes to 1.04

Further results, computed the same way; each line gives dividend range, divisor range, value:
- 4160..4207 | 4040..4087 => 0.94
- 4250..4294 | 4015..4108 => 0.96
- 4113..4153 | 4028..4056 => 0.96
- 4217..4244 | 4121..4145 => 1.02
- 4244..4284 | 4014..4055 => 0.91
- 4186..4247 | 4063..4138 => 1.01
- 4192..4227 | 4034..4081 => 0.95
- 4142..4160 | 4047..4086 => 0.95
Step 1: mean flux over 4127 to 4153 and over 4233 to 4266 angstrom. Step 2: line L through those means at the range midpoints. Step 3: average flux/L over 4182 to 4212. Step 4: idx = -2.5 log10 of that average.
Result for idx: 0.03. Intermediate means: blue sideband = 8.53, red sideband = 8.38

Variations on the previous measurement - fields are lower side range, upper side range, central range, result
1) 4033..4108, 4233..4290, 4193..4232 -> -0.01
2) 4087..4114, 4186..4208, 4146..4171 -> -0.07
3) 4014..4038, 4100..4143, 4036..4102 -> 0.01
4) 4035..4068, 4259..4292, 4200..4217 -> 0.02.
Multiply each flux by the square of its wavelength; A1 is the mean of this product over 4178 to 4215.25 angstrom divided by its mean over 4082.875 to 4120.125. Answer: 1.09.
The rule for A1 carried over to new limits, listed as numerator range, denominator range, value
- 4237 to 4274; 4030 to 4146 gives 1.07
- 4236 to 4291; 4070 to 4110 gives 1.10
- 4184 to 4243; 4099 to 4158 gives 1.06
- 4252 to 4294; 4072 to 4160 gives 1.07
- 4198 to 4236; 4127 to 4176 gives 1.03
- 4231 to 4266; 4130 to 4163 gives 1.03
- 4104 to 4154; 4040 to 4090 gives 0.98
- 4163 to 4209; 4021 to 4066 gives 1.01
